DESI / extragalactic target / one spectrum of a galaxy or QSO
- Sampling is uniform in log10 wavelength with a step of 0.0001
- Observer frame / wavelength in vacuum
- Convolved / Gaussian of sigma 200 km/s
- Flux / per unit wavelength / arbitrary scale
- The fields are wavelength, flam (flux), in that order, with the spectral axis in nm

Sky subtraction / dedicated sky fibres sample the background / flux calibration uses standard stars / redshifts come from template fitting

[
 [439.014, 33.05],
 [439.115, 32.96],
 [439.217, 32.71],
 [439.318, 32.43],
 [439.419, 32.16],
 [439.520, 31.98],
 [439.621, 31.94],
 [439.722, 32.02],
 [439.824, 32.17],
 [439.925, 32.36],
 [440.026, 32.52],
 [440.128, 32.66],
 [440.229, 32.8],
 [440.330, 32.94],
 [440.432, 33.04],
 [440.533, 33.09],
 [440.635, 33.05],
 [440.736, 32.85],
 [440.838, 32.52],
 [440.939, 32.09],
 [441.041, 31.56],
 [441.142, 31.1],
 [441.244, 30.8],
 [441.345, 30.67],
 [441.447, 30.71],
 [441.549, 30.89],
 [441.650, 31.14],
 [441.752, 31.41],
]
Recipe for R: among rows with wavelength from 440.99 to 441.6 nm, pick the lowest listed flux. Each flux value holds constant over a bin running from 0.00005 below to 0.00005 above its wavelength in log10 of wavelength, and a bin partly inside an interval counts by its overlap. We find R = 30.67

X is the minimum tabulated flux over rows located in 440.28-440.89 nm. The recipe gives 32.52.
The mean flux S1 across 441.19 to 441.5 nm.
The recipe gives 30.7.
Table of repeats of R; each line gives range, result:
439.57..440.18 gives 31.94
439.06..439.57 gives 31.98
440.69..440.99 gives 32.09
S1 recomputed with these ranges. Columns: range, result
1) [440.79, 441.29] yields 31.6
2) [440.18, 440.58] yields 33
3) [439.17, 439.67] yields 32.3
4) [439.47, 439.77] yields 32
